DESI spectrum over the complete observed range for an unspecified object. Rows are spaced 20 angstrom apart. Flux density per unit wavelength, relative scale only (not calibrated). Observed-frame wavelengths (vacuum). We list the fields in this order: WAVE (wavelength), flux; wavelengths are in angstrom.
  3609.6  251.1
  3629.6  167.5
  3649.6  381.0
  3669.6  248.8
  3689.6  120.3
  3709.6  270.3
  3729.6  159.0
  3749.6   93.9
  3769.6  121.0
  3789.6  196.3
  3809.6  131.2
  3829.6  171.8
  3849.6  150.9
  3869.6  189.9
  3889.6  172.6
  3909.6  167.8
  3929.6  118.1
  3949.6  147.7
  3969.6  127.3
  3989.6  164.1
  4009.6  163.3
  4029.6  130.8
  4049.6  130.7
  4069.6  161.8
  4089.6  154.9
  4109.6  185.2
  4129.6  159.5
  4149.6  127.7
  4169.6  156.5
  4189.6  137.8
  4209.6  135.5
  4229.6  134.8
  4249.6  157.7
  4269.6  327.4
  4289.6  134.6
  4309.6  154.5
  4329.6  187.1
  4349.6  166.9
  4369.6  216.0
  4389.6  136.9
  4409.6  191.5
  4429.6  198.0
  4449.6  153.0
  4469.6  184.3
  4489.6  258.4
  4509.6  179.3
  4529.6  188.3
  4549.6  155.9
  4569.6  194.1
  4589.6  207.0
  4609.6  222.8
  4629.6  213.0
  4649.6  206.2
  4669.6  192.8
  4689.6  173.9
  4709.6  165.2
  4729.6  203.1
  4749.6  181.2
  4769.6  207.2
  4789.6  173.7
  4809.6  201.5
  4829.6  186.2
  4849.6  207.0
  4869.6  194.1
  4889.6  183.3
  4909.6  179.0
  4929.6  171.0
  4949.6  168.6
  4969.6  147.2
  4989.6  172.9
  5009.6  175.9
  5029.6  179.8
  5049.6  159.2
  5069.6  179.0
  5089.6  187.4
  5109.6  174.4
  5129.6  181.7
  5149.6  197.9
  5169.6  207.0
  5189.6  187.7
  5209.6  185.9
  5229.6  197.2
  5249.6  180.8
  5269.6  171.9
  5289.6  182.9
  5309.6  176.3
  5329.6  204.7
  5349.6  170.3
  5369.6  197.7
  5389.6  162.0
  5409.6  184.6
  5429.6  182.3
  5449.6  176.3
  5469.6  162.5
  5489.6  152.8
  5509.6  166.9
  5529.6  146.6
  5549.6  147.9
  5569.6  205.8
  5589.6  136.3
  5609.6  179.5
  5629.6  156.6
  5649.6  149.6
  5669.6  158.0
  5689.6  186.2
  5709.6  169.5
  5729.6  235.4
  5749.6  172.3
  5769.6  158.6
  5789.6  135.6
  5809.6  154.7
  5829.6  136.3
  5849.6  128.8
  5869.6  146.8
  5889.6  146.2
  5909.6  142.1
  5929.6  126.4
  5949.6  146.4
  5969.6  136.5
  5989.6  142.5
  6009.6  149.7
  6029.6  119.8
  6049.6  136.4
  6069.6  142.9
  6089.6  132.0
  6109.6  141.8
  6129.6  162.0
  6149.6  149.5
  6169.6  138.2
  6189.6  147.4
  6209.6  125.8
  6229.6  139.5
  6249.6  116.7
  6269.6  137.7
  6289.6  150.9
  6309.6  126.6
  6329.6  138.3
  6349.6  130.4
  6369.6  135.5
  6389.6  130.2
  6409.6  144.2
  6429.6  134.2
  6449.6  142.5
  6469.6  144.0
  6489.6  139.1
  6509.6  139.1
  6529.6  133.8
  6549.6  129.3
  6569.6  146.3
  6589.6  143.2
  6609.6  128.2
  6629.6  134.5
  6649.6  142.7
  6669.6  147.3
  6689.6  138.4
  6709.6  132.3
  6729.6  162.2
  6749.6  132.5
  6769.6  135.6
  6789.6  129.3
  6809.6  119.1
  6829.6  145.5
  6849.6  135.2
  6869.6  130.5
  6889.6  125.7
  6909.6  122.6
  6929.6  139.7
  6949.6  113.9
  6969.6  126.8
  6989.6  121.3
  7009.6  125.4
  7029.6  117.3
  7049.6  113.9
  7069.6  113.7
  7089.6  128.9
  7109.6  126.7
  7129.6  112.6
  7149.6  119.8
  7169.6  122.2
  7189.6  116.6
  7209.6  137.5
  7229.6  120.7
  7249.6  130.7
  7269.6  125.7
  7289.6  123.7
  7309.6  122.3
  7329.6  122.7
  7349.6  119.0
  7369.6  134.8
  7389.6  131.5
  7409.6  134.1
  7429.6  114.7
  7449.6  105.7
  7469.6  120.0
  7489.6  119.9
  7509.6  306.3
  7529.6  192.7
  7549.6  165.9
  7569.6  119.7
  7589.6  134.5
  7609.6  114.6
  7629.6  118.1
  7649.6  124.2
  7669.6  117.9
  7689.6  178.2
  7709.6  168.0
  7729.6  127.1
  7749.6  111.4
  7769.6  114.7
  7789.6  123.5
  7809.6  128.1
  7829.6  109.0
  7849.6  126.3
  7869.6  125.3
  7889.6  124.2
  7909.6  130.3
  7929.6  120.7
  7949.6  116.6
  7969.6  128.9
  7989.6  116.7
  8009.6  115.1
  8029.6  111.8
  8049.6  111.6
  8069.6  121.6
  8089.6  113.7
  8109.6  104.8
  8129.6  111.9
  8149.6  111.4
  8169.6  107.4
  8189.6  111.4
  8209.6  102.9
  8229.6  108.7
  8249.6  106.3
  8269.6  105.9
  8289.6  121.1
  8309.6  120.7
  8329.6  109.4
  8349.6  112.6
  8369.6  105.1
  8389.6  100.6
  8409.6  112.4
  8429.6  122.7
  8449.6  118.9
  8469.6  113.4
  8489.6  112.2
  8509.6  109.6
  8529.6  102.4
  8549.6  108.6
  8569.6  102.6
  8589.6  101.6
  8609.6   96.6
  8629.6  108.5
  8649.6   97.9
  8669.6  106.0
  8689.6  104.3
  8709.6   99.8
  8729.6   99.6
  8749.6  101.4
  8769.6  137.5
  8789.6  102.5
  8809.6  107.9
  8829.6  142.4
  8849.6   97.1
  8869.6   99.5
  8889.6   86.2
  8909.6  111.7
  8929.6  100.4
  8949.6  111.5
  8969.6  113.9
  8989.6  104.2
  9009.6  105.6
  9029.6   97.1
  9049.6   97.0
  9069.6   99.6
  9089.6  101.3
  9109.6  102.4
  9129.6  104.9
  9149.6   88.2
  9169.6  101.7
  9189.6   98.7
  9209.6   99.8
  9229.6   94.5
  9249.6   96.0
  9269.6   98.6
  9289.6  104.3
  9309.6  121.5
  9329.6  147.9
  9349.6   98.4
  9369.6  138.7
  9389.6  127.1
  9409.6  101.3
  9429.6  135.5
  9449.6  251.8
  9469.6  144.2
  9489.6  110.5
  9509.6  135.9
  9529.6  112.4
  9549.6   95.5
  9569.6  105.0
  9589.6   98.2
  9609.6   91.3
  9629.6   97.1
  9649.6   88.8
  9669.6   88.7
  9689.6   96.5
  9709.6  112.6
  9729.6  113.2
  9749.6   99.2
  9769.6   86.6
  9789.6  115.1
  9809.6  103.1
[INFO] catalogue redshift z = 0.145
